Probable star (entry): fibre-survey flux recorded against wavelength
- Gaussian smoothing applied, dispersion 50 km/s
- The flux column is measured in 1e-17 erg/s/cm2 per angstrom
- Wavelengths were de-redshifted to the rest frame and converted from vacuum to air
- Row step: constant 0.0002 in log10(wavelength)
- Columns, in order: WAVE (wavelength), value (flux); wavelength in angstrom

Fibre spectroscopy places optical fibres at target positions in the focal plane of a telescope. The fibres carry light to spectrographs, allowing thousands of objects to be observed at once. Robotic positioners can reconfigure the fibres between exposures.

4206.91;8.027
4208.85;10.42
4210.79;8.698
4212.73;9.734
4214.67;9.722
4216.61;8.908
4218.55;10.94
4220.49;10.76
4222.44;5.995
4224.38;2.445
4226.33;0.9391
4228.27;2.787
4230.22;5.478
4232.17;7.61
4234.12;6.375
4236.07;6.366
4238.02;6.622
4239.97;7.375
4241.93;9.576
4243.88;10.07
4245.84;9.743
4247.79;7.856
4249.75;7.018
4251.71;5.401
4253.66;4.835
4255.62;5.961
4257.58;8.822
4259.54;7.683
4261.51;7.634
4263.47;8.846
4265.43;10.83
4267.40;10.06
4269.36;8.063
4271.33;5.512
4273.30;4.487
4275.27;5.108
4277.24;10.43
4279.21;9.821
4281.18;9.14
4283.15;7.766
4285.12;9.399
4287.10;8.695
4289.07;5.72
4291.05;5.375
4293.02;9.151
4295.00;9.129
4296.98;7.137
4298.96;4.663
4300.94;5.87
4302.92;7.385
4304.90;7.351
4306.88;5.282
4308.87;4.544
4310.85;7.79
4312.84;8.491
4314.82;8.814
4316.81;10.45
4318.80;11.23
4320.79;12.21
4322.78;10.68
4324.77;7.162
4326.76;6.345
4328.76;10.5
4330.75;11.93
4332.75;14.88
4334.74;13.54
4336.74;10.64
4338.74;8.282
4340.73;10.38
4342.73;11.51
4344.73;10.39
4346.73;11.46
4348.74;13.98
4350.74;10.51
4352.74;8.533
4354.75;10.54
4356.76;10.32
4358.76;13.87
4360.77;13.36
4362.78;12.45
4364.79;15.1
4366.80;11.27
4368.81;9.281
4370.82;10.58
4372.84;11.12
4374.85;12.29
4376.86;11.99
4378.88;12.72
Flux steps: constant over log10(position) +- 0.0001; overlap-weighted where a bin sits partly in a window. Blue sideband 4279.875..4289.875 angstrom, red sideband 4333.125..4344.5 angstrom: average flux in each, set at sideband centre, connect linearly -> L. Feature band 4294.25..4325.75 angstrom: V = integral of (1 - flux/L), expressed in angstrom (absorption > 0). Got 5.26 angstrom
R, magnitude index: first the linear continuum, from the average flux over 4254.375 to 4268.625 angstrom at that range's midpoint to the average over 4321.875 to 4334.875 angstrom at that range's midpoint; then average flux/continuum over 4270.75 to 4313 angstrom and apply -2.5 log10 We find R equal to 0.29 mag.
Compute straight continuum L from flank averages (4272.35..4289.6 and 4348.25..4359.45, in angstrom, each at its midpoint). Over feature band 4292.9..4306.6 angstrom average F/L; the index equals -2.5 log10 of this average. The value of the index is 0.234 mag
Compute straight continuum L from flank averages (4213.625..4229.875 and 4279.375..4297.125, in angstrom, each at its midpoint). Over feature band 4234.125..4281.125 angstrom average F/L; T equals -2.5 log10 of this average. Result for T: -0.06 mag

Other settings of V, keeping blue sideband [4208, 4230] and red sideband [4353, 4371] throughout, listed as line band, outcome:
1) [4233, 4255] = 2.0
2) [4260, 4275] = 1.7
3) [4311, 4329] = 1.8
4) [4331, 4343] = -0.6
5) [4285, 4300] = 3.6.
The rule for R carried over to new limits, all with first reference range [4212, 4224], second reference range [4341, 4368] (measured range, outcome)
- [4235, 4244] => 0.21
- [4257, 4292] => 0.26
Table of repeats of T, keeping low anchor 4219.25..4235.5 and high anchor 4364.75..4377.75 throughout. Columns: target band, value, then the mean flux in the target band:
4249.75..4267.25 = -0.128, 7.6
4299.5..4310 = 0.385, 6.05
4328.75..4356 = -0.107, 11.2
